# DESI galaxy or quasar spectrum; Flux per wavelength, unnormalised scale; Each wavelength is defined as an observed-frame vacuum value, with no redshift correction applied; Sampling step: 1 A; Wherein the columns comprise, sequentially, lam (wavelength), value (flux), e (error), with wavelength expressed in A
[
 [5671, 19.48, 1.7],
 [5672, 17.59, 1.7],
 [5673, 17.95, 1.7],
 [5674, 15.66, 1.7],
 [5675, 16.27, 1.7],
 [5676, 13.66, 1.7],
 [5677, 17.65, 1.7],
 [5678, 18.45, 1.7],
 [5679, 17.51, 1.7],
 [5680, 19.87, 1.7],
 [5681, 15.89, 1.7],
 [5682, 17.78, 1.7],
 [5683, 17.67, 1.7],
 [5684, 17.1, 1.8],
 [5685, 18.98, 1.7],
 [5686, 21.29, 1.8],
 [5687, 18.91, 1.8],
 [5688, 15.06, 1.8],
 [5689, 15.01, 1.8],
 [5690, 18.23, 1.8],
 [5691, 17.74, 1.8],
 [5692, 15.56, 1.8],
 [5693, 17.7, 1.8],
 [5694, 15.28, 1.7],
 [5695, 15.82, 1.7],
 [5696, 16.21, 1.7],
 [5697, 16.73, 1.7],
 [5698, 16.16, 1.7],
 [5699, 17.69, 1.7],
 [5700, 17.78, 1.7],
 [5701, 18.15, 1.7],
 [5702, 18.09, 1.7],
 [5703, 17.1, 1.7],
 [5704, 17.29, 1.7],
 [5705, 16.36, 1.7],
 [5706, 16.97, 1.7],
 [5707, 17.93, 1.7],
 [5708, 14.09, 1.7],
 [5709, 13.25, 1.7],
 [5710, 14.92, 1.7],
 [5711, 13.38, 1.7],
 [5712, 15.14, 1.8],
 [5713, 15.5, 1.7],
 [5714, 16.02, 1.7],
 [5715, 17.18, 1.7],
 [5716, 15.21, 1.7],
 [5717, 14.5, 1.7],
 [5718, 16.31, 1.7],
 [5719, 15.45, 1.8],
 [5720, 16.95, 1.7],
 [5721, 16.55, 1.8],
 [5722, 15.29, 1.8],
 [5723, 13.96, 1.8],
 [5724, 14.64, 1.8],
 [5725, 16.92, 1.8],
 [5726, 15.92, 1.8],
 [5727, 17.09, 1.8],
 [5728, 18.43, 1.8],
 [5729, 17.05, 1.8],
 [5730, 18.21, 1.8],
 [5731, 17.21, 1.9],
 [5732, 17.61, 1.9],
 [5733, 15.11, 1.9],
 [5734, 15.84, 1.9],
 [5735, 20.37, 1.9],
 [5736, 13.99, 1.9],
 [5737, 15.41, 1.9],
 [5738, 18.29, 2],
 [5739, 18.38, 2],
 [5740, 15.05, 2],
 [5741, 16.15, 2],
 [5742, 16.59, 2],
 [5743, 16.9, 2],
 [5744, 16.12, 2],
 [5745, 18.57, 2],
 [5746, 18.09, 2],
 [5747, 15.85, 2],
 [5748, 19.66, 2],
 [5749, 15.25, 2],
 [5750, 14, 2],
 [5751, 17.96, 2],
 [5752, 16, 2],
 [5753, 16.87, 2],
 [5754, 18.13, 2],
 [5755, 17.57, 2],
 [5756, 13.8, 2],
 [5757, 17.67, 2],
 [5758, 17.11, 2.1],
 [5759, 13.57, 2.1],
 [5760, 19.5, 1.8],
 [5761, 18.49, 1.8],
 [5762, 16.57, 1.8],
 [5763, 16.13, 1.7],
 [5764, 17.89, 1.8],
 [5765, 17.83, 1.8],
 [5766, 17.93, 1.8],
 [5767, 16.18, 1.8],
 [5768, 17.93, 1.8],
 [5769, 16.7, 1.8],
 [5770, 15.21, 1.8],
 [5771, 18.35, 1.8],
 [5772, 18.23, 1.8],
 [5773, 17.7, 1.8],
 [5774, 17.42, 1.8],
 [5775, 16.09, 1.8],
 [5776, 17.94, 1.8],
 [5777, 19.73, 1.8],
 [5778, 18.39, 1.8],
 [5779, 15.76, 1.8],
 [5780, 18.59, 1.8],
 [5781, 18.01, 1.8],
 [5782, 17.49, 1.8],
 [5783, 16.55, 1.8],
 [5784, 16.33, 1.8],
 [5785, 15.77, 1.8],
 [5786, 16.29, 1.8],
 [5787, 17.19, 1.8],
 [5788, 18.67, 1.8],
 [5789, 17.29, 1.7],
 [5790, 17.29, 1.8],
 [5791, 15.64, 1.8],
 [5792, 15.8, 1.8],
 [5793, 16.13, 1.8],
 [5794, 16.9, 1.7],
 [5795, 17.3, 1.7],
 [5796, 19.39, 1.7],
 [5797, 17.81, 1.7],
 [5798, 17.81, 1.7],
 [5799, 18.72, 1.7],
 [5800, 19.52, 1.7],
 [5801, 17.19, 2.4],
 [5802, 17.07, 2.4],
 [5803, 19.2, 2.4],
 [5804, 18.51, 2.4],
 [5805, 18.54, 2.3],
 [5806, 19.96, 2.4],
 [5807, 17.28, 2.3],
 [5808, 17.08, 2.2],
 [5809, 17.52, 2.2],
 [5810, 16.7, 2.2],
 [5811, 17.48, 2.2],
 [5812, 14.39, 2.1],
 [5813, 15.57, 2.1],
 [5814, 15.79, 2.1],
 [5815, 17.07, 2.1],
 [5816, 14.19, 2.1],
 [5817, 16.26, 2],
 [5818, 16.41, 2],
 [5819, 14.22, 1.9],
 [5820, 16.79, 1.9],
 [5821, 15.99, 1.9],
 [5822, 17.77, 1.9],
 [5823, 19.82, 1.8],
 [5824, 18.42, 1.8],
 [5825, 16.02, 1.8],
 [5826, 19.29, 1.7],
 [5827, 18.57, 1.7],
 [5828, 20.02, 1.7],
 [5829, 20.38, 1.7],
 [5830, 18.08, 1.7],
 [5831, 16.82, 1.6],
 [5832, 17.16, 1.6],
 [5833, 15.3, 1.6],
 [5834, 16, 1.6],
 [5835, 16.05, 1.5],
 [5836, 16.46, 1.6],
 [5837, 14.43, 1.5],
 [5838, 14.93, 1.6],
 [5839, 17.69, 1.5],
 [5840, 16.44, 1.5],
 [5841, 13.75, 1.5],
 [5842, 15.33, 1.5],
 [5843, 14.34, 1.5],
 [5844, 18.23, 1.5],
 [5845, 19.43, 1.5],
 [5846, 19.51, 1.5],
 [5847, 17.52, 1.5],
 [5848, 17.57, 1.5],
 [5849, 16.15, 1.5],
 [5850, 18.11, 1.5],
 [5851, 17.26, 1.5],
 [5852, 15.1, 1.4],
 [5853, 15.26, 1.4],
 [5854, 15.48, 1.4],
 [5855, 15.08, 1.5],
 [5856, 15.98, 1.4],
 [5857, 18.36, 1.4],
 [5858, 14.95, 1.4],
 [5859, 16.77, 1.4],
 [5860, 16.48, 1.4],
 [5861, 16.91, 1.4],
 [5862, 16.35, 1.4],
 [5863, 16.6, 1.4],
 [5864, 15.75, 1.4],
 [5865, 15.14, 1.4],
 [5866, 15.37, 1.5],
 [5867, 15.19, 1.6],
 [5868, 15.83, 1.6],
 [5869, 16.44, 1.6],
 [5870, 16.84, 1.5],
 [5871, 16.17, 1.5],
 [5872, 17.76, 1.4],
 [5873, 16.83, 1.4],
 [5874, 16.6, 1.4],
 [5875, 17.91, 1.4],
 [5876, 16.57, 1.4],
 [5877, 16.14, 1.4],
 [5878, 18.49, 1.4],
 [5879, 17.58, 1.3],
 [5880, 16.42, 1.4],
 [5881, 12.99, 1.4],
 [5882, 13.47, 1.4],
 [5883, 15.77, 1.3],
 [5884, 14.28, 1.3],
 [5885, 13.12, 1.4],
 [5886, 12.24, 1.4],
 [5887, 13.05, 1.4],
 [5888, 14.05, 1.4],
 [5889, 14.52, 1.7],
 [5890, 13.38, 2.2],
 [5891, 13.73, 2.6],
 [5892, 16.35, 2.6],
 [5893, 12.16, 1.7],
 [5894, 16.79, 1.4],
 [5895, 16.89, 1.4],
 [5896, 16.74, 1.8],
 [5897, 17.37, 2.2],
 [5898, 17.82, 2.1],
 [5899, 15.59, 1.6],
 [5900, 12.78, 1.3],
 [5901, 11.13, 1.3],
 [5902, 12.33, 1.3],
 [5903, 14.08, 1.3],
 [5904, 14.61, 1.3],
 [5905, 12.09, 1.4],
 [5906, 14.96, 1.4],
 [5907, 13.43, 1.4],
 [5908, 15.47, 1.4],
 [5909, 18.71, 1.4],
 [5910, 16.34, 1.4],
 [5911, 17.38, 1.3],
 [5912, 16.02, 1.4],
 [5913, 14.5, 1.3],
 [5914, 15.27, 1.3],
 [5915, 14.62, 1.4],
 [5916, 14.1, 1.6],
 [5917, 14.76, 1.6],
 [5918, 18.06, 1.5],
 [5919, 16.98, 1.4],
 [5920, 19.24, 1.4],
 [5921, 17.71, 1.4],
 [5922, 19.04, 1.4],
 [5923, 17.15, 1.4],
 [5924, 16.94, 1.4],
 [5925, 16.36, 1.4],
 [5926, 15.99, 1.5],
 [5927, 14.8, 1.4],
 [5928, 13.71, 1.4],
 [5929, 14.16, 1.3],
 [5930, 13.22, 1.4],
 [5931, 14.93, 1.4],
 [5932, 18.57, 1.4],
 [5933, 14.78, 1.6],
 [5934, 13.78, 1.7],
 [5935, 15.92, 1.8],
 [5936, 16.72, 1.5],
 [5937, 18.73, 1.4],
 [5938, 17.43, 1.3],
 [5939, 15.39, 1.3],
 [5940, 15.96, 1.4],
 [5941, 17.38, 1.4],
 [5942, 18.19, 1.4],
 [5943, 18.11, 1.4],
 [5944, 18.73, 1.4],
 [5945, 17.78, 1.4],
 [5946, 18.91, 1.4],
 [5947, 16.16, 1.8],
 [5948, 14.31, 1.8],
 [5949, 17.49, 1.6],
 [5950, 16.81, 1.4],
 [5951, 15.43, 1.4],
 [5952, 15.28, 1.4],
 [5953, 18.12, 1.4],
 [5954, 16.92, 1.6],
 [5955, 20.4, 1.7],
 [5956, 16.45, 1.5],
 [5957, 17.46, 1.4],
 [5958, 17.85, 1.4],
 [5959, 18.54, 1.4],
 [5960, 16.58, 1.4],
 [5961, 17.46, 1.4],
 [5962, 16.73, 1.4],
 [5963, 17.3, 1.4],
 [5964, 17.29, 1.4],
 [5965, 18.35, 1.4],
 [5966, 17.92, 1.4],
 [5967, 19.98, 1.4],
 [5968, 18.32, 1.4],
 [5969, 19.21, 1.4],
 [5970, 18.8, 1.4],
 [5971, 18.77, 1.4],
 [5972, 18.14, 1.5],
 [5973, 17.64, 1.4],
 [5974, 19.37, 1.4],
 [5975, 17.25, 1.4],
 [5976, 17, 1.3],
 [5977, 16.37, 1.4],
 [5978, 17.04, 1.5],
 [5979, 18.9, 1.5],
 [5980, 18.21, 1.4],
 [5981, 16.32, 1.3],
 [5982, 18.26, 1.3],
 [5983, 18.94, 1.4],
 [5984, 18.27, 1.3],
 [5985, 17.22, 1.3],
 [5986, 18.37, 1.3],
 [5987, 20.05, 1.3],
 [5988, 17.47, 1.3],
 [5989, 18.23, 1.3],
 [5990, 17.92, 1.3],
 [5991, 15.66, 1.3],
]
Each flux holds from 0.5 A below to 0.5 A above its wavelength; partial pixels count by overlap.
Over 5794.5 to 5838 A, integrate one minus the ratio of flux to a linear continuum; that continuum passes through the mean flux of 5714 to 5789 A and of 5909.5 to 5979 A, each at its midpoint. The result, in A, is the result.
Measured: -1.0 A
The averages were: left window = 16.9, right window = 16.9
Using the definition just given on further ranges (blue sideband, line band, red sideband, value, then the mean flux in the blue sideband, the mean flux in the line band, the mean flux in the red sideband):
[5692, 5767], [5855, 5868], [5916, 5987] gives 0.6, 16.5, 16.1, 17.2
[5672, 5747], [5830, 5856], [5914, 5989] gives 0.8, 16.7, 16.4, 17.2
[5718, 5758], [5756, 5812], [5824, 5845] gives -2.1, 16.6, 17.4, 16.9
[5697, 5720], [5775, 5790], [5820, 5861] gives -0.7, 16.1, 17.4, 16.9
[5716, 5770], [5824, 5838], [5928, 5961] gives -0.4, 16.7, 17.2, 16.7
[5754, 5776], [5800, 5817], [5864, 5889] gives -0.7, 17.1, 17.1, 15.6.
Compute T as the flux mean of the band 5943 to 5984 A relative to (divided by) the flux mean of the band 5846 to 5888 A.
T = 1.1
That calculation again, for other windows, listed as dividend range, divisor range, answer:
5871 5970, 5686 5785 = 0.97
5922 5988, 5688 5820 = 1.03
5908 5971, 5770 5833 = 0.97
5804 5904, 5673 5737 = 0.98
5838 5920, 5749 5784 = 0.92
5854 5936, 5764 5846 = 0.91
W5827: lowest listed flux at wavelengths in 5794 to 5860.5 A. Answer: 13.75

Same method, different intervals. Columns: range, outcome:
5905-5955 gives 12.09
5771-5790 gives 15.76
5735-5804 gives 13.57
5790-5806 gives 15.64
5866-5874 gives 15.19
